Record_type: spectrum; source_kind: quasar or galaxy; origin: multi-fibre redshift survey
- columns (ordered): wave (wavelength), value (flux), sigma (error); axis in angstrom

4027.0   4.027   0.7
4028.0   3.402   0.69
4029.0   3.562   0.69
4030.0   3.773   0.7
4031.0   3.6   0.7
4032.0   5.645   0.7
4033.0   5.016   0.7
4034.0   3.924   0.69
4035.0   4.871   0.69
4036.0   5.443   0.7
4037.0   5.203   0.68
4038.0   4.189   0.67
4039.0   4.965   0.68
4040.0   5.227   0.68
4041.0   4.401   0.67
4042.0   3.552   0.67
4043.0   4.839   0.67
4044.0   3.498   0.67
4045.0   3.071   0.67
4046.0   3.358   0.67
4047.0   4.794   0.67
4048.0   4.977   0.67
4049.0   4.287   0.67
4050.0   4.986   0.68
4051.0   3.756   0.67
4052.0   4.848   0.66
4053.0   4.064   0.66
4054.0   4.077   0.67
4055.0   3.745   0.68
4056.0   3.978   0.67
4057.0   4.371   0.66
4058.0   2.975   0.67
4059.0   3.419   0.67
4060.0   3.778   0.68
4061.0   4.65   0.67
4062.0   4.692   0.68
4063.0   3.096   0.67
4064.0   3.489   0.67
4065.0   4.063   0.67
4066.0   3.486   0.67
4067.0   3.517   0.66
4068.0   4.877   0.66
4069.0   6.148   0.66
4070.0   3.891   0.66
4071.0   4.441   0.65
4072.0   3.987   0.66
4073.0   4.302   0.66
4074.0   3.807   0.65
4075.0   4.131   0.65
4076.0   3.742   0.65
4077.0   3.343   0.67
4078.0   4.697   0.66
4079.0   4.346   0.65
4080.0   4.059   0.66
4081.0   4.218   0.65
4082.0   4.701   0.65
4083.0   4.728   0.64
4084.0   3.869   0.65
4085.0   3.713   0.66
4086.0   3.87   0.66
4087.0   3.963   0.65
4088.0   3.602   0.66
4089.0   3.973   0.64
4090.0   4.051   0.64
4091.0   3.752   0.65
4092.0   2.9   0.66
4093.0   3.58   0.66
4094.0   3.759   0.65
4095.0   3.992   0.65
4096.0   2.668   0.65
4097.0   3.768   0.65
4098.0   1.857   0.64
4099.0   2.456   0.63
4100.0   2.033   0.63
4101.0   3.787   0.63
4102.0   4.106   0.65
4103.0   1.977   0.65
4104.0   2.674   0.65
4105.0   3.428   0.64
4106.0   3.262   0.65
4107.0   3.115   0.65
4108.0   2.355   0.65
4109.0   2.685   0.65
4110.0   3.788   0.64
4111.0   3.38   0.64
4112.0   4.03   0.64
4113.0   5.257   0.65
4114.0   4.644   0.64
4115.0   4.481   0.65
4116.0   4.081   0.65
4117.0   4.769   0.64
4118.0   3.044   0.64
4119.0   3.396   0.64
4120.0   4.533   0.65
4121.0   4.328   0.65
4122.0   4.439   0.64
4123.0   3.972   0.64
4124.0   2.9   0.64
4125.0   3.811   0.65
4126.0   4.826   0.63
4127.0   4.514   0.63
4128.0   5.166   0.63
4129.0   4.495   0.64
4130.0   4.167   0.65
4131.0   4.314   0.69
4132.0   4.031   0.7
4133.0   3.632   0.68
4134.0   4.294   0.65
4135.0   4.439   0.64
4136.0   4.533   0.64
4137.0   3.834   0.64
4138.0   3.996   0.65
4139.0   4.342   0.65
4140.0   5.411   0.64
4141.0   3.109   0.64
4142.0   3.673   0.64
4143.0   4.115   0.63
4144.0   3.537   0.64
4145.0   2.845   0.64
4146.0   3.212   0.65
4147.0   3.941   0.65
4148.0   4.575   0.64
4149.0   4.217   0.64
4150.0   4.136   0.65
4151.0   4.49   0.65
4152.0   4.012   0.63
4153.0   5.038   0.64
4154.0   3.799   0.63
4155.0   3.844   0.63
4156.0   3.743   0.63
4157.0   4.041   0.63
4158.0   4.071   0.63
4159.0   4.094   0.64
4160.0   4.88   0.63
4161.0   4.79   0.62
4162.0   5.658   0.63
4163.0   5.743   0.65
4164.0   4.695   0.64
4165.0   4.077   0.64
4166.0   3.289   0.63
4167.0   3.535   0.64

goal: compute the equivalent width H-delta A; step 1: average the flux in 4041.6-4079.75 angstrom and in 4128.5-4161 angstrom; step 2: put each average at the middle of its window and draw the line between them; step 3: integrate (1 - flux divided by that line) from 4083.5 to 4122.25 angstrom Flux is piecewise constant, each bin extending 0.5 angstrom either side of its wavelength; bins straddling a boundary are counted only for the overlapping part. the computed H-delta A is 4.96 angstrom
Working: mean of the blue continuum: 4.08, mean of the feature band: 3.57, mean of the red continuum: 4.1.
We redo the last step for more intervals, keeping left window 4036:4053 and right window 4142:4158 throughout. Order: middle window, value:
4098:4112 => 3.9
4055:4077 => 1.5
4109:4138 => -0.6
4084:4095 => 1.2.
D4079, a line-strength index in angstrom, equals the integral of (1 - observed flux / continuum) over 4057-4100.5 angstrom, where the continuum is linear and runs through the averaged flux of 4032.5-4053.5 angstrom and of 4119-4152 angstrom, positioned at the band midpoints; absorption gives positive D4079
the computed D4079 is 4.9 angstrom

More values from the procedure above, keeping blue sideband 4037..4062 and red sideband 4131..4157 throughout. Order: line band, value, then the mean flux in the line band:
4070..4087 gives 0.1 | 4.11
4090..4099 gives 1.8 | 3.28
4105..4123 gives 1.0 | 3.85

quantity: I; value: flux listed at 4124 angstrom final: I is 2.9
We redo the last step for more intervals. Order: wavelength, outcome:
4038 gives 4.189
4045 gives 3.071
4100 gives 2.033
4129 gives 4.495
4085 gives 3.713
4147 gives 3.941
